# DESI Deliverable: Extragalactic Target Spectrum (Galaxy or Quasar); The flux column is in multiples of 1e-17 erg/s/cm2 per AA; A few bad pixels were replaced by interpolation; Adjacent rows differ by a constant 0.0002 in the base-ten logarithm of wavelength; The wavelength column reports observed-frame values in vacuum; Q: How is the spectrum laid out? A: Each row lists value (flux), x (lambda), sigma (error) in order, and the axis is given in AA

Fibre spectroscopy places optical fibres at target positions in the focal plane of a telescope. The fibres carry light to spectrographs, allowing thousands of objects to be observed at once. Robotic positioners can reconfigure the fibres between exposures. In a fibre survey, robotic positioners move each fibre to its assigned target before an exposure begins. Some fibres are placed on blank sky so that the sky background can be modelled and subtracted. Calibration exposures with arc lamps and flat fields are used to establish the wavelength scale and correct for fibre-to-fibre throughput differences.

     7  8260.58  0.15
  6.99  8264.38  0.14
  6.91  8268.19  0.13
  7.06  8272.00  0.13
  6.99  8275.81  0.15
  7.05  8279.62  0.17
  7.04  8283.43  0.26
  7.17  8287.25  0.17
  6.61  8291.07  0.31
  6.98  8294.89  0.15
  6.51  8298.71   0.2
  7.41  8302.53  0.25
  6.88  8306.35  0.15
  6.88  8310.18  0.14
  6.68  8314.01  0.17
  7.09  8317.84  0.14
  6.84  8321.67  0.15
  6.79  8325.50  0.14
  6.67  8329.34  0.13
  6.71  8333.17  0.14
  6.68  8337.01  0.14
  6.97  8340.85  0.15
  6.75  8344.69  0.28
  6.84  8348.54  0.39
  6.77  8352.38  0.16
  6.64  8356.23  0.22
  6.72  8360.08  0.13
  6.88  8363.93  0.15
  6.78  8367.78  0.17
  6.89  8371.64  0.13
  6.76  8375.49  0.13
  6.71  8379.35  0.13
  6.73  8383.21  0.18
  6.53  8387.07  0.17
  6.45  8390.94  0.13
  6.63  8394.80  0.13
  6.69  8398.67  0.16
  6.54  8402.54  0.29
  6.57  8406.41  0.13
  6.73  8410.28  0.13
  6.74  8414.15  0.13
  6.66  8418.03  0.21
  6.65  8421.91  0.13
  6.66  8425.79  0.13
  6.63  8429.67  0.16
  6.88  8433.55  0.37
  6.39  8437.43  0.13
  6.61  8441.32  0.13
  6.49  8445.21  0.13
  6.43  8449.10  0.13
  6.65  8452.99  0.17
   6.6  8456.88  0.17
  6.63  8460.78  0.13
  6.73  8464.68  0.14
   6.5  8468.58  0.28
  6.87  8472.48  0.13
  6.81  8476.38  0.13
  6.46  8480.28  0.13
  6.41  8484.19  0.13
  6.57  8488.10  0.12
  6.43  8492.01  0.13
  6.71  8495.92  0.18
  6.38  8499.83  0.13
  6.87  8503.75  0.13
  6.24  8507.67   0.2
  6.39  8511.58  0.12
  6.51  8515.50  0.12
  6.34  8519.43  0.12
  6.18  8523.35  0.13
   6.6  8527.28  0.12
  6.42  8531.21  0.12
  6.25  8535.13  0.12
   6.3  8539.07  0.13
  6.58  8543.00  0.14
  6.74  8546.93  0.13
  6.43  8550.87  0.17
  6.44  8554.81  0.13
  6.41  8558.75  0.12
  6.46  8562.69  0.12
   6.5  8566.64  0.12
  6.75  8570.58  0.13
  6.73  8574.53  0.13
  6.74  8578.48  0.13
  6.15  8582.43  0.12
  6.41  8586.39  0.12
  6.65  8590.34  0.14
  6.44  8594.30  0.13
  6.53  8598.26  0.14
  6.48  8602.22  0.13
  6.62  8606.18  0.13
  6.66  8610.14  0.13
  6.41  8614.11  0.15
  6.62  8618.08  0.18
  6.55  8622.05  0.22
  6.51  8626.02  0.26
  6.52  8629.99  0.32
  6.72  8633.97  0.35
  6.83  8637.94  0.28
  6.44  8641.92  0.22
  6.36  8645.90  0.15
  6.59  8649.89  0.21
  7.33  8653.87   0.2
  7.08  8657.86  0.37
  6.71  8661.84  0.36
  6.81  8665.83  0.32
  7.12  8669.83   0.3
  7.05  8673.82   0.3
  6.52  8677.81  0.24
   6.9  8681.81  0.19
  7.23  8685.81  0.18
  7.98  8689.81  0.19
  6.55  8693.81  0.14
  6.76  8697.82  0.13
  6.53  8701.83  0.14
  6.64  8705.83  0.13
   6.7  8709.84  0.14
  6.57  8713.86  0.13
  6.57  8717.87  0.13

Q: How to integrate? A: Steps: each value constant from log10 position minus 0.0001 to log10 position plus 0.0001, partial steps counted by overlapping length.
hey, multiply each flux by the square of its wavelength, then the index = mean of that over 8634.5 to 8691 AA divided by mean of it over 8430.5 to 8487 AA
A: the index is 1.1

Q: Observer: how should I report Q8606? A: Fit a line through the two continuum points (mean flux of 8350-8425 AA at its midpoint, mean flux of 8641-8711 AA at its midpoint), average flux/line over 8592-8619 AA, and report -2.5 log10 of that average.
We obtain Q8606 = 0.046 mag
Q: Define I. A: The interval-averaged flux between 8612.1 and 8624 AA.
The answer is 6.52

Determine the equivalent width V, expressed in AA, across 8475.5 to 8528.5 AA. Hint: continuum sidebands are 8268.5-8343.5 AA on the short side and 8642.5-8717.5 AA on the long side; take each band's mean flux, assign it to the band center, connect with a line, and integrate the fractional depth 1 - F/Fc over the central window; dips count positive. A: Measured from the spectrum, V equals 2.95 AA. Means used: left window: 6.89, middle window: 6.48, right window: 6.84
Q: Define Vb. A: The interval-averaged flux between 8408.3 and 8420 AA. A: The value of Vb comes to 6.71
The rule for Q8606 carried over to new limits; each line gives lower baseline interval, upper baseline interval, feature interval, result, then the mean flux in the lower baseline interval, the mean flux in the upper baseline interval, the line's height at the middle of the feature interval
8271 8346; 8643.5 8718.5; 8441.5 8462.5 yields 0.050 mag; 6.89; 6.84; 6.87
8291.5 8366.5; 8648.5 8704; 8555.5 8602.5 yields 0.063 mag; 6.82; 6.94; 6.91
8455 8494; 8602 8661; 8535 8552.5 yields 0.024 mag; 6.6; 6.66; 6.62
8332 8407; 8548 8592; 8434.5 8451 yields 0.023 mag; 6.71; 6.52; 6.64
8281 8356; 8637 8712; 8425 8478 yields 0.035 mag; 6.85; 6.85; 6.85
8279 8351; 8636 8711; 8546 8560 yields 0.060 mag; 6.87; 6.85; 6.86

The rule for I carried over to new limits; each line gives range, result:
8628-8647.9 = 6.57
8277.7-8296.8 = 6.97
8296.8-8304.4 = 6.96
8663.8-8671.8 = 6.96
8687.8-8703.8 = 6.95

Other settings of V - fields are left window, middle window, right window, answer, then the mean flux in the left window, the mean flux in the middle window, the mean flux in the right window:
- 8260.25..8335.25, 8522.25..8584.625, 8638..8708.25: 3.5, 6.91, 6.48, 6.86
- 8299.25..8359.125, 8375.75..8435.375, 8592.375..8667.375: 1.1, 6.83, 6.66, 6.64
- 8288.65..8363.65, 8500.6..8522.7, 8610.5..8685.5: 1.1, 6.82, 6.45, 6.74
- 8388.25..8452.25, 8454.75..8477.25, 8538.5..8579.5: -0.3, 6.61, 6.68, 6.56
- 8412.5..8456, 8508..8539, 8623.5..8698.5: 1.5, 6.62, 6.37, 6.84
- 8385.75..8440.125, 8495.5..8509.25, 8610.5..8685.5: 0.3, 6.63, 6.54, 6.74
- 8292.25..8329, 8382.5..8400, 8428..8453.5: 0.3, 6.88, 6.59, 6.58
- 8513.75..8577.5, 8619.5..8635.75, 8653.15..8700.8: 0.5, 6.48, 6.57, 6.98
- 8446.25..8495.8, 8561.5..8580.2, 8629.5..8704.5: 0.2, 6.59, 6.64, 6.85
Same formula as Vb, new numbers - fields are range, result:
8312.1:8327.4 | 6.85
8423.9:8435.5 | 6.73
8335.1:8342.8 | 6.83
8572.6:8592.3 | 6.54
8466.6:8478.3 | 6.73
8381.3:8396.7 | 6.58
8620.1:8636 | 6.58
